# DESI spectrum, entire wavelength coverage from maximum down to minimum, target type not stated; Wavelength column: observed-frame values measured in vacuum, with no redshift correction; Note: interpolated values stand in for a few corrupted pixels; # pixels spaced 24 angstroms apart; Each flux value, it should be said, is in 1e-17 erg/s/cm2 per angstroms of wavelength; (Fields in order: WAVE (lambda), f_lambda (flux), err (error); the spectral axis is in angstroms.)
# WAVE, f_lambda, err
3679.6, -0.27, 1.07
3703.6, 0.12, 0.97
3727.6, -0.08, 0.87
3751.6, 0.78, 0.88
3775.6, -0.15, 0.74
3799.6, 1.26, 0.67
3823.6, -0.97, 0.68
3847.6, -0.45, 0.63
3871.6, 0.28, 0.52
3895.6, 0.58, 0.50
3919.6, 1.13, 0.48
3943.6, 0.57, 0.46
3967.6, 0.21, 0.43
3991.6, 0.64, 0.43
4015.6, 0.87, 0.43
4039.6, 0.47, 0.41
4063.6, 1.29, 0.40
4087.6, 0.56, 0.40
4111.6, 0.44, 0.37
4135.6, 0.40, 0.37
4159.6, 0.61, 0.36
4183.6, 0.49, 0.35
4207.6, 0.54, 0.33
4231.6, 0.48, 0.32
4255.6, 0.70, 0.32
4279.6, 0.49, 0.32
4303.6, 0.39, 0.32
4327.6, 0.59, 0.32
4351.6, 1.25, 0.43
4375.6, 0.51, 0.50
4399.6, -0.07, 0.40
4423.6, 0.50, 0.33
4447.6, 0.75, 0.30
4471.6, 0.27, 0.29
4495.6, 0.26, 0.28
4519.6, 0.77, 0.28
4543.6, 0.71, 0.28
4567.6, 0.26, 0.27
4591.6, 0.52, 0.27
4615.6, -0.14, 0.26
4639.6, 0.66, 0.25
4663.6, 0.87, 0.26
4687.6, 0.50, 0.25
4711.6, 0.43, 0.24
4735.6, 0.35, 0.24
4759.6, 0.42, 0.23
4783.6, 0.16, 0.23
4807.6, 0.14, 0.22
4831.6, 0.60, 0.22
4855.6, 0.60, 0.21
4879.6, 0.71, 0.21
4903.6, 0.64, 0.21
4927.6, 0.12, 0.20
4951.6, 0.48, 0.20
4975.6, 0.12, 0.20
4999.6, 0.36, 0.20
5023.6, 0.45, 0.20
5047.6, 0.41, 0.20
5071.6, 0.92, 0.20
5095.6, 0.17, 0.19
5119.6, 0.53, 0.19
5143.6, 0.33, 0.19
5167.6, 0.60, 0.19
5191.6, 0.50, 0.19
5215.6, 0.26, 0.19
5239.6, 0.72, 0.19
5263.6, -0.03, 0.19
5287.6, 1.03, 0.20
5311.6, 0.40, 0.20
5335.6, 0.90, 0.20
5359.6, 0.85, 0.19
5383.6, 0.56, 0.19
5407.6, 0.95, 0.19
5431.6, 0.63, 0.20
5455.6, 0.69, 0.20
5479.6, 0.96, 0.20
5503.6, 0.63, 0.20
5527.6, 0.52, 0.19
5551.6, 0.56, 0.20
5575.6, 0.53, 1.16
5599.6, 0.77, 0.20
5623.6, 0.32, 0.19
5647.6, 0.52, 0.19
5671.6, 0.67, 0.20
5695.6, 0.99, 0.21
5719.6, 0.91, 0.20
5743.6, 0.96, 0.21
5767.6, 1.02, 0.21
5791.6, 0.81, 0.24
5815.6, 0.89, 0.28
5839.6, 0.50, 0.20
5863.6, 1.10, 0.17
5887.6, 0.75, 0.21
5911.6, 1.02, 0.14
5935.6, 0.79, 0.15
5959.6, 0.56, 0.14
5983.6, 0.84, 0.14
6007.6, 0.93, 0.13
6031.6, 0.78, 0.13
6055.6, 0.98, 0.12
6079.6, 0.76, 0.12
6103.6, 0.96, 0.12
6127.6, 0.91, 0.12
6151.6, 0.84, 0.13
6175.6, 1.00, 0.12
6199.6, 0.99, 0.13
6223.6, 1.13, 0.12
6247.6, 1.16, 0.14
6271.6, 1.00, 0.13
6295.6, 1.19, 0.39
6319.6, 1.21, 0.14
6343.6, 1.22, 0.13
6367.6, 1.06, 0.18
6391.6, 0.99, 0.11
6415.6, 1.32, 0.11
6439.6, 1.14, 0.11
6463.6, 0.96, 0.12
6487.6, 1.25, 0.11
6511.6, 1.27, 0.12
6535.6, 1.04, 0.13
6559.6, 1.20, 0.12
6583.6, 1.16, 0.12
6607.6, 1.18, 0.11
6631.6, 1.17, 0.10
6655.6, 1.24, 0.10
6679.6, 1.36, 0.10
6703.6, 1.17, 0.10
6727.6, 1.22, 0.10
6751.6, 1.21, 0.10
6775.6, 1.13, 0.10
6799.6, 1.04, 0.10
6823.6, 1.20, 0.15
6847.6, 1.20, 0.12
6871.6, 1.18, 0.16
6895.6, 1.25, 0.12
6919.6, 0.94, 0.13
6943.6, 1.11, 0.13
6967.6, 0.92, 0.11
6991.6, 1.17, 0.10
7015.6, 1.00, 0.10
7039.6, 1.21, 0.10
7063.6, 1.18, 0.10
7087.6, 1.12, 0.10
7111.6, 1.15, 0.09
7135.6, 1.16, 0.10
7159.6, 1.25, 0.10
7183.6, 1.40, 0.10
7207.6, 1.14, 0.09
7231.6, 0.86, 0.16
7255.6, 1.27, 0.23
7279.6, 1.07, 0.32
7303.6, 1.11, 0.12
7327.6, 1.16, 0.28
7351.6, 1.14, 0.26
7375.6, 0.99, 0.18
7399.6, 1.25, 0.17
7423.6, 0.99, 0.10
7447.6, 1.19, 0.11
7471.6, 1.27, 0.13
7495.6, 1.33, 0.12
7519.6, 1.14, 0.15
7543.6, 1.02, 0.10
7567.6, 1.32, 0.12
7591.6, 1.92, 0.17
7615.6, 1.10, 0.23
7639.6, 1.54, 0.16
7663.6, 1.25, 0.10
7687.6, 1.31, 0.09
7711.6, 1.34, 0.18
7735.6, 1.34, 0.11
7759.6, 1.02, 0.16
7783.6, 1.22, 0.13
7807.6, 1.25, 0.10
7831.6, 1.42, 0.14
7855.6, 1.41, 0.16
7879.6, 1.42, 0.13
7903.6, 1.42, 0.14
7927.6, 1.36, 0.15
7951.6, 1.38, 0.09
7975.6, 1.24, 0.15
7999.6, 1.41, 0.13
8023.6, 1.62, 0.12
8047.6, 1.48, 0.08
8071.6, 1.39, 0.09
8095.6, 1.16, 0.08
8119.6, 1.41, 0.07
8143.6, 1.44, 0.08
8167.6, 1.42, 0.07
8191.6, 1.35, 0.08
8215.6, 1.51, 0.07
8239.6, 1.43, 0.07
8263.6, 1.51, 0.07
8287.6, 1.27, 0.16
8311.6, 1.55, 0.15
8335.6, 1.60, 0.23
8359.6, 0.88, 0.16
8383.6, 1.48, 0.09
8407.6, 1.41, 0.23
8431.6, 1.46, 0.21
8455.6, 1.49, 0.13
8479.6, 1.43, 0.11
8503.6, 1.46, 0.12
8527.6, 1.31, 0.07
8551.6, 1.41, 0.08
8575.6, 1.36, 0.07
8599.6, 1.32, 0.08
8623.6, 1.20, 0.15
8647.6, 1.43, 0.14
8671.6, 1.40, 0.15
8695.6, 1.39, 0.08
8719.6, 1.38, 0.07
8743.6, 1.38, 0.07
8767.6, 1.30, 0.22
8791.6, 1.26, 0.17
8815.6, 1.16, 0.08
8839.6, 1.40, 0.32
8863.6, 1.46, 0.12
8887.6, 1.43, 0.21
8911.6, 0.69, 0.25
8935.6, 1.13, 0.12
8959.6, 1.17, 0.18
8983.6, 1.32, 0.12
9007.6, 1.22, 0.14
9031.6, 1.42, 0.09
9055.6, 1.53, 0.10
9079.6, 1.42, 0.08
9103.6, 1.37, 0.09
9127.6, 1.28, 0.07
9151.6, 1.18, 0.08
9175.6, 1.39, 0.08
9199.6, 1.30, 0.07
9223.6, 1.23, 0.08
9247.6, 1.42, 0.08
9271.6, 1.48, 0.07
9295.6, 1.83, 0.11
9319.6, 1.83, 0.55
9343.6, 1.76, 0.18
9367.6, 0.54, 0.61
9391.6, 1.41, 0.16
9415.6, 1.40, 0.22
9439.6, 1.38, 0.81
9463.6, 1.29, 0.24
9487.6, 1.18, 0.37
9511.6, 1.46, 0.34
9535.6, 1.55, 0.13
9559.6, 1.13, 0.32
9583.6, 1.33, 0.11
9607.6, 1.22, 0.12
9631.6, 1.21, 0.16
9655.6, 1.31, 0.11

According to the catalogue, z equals 0.417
